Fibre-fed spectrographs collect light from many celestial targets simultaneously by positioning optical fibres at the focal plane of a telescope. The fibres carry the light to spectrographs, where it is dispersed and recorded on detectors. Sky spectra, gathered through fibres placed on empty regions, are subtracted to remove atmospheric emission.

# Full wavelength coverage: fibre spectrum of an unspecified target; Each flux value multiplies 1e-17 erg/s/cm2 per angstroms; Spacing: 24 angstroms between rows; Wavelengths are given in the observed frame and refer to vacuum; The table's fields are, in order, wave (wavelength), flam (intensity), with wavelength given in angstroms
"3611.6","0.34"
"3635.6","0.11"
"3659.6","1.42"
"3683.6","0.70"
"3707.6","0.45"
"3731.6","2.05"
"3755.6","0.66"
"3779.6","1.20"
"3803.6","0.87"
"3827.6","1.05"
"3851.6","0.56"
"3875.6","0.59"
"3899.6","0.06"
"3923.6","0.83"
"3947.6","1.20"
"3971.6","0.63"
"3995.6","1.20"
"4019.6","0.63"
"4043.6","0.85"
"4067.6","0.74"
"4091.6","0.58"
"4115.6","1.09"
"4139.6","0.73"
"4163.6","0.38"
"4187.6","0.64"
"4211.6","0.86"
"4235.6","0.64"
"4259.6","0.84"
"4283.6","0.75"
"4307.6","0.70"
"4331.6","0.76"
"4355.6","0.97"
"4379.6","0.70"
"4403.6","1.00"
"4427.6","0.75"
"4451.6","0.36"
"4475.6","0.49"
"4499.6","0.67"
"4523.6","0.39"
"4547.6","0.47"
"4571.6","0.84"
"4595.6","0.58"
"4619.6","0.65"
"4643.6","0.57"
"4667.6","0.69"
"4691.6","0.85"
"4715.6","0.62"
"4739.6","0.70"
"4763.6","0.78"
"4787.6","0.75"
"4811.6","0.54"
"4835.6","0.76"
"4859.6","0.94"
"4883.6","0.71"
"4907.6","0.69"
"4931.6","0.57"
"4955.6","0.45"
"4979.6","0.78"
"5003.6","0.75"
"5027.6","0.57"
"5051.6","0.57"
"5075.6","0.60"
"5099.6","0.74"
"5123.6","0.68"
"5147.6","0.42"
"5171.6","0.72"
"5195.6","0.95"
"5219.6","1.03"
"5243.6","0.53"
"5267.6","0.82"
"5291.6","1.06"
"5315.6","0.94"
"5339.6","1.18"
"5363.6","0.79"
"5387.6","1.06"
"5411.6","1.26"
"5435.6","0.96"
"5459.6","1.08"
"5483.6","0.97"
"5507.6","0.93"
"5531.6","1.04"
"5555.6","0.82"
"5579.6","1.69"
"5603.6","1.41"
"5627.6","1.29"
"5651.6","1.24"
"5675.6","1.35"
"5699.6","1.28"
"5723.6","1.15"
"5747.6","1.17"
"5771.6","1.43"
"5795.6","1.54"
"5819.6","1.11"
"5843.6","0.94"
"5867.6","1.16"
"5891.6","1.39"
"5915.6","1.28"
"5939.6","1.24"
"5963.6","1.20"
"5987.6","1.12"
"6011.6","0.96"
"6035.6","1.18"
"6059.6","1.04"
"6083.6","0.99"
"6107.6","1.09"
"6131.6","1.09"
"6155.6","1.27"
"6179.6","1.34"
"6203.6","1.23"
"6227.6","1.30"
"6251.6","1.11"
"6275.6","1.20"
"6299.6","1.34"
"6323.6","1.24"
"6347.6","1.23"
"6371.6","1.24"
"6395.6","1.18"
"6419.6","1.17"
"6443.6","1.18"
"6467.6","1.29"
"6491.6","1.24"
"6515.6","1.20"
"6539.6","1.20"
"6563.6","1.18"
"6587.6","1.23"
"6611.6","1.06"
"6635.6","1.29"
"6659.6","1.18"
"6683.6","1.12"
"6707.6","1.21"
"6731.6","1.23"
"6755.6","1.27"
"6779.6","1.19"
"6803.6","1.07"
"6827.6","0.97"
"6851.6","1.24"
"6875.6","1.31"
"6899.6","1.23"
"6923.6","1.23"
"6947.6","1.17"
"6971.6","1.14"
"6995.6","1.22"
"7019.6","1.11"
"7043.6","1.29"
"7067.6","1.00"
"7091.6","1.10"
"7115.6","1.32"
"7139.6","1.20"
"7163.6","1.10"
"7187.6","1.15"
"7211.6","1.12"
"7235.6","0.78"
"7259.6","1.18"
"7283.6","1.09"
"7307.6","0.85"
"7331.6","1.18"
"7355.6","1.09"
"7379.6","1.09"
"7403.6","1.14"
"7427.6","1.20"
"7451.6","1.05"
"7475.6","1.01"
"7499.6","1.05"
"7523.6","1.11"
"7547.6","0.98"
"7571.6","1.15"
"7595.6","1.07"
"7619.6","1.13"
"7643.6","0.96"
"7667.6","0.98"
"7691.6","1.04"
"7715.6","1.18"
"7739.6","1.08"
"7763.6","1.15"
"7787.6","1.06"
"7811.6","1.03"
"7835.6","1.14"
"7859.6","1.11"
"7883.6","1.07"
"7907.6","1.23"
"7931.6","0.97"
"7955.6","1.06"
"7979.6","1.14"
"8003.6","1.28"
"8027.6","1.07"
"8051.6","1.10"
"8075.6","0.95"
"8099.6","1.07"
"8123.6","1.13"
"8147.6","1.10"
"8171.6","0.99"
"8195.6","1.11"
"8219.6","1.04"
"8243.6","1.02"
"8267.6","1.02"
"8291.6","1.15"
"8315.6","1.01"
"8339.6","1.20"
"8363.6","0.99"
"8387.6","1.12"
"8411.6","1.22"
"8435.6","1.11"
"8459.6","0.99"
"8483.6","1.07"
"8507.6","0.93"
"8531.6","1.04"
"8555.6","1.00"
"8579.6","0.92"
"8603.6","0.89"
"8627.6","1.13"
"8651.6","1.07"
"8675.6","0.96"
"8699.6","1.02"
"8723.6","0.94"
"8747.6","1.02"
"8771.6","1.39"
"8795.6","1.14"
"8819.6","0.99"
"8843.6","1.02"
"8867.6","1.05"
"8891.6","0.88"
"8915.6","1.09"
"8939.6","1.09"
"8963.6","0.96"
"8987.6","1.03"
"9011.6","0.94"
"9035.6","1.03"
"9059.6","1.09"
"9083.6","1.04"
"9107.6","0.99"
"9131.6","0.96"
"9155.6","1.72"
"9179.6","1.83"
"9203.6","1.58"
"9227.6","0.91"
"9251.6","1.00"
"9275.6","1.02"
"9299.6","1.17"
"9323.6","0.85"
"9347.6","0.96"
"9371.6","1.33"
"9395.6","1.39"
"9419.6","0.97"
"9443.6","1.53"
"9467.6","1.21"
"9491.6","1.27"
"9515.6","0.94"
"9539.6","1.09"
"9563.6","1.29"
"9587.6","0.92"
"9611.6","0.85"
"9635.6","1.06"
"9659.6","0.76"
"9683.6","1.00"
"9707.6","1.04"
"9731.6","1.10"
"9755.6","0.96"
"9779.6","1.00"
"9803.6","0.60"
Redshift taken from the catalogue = 0.40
